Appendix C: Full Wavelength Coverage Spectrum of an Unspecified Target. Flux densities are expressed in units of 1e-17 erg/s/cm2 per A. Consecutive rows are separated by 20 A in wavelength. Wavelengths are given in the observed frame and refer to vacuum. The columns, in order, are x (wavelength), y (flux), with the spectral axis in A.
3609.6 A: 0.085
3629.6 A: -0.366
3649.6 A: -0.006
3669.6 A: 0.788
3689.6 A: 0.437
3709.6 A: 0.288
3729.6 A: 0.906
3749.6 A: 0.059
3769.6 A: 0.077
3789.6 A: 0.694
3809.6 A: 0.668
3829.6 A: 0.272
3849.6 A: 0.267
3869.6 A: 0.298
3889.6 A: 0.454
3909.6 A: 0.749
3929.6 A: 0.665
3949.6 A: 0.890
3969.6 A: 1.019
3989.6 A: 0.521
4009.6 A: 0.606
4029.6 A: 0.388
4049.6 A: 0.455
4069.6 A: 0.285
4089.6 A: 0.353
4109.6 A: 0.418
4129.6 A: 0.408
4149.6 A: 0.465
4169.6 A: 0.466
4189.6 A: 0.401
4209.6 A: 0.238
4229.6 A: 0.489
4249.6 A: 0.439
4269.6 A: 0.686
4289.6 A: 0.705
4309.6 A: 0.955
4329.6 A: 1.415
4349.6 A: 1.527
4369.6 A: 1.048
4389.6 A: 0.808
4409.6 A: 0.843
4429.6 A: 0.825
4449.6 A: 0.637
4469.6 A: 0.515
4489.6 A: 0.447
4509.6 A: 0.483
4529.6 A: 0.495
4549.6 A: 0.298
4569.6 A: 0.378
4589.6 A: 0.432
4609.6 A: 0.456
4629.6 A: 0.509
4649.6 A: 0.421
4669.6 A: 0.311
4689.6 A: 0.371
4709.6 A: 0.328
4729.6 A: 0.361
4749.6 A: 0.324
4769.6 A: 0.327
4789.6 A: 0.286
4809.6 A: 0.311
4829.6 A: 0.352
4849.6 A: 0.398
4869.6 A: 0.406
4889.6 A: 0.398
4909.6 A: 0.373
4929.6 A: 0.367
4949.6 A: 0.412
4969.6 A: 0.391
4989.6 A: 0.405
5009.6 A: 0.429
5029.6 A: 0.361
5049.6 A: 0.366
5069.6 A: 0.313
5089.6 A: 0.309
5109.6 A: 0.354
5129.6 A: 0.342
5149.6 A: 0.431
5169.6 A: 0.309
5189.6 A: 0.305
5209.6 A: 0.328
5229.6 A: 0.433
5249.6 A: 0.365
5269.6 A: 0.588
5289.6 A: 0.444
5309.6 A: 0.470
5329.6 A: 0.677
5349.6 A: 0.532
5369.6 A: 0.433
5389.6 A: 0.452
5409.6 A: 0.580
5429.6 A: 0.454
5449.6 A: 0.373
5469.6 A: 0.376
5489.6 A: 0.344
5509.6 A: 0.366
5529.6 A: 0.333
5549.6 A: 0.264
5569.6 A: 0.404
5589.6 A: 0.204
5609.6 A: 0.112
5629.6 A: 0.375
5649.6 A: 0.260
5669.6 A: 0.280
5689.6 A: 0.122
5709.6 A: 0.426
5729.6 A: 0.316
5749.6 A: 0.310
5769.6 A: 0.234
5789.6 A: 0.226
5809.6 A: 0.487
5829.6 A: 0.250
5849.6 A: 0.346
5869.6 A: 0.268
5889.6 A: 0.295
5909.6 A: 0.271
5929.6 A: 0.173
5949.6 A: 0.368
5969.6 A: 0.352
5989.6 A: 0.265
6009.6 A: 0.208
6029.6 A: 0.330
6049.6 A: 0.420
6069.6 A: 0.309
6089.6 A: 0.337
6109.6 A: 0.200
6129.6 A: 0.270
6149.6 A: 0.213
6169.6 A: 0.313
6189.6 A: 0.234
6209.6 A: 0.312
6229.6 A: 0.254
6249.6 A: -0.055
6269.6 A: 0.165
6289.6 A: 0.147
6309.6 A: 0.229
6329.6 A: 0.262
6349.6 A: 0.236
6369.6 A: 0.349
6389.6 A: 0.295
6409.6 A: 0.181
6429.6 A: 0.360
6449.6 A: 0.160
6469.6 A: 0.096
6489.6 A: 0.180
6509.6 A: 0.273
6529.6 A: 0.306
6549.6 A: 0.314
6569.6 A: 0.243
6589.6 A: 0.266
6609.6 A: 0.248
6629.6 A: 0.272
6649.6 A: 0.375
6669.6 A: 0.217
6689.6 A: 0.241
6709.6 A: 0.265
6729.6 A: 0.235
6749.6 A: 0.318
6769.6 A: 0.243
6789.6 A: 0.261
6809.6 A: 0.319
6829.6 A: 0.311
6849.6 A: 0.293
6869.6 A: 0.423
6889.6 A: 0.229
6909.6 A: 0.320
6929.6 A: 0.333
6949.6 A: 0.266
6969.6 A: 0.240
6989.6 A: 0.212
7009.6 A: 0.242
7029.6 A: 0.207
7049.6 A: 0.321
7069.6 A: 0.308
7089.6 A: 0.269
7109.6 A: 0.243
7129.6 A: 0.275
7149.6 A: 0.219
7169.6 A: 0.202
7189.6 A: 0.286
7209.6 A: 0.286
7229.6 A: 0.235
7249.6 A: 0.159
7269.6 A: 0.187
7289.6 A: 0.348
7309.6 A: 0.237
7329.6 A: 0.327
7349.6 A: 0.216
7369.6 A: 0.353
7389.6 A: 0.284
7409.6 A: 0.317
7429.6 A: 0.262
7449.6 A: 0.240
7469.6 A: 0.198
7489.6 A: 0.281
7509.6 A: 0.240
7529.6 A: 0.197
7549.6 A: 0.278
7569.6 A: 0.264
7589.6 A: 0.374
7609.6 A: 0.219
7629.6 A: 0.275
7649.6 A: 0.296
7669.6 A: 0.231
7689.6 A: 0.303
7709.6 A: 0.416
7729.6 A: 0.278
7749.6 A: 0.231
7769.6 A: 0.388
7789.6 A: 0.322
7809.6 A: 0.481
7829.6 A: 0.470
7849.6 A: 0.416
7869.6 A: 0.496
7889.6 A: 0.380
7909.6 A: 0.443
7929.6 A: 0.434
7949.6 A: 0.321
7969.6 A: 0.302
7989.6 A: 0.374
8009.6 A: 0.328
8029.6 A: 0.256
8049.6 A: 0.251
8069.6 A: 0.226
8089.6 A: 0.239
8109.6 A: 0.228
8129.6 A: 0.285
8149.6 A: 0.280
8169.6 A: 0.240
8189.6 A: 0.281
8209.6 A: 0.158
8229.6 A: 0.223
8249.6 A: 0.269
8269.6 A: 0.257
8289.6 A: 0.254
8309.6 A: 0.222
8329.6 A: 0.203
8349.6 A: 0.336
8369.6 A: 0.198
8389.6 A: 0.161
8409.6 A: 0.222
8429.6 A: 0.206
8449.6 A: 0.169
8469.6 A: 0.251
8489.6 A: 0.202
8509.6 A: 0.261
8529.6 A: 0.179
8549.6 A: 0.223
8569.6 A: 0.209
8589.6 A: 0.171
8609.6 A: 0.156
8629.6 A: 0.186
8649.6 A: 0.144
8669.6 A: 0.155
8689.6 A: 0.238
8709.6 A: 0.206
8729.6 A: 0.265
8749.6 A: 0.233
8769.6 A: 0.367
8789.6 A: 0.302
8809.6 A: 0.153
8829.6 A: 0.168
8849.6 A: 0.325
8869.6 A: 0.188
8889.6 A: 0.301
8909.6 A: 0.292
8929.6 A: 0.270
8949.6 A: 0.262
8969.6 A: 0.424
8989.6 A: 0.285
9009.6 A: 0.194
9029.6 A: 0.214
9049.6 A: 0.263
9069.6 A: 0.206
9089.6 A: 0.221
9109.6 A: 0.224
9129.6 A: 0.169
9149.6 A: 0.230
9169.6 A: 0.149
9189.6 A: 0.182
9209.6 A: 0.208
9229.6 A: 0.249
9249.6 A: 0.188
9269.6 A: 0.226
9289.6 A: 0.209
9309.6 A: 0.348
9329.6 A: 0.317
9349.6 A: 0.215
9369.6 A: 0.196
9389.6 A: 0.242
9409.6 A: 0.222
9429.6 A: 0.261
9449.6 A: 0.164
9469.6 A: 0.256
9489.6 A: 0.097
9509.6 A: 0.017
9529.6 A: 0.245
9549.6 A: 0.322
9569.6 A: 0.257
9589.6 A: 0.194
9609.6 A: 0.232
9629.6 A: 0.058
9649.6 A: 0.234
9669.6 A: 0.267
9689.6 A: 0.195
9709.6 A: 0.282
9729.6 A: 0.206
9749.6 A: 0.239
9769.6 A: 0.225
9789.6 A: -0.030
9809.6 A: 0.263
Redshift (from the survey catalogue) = 1.80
